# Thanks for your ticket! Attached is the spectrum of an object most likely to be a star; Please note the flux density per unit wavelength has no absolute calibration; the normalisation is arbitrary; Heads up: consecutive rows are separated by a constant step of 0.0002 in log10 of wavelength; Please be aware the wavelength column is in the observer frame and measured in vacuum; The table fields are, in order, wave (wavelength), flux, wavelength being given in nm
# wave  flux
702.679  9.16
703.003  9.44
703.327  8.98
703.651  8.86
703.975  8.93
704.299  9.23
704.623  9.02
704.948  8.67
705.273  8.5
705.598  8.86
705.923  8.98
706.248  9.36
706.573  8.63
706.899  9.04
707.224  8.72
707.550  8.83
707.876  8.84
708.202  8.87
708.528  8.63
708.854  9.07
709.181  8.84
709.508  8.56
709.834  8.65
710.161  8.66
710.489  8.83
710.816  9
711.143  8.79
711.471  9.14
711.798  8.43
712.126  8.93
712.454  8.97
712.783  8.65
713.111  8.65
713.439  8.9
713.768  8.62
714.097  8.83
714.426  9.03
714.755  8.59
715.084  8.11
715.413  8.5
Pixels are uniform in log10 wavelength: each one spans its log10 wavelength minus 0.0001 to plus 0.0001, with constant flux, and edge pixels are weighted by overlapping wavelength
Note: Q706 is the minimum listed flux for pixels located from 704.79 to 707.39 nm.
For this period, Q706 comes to 8.5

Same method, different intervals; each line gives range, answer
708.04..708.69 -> 8.63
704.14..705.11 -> 8.67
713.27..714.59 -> 8.62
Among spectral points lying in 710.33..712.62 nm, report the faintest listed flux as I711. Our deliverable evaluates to 8.43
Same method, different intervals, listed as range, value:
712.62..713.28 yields 8.65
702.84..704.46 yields 8.86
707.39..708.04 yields 8.83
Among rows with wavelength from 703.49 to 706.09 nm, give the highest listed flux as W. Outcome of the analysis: 9.23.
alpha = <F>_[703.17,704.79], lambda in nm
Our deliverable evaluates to 9.01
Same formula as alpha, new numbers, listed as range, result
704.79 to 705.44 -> 8.58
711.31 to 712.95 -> 8.82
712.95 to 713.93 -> 8.72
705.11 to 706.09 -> 8.78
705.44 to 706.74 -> 8.96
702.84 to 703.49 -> 9.2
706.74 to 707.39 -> 8.88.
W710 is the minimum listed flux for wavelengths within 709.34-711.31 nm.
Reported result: 8.56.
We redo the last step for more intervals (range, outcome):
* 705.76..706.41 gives 8.98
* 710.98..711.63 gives 8.79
